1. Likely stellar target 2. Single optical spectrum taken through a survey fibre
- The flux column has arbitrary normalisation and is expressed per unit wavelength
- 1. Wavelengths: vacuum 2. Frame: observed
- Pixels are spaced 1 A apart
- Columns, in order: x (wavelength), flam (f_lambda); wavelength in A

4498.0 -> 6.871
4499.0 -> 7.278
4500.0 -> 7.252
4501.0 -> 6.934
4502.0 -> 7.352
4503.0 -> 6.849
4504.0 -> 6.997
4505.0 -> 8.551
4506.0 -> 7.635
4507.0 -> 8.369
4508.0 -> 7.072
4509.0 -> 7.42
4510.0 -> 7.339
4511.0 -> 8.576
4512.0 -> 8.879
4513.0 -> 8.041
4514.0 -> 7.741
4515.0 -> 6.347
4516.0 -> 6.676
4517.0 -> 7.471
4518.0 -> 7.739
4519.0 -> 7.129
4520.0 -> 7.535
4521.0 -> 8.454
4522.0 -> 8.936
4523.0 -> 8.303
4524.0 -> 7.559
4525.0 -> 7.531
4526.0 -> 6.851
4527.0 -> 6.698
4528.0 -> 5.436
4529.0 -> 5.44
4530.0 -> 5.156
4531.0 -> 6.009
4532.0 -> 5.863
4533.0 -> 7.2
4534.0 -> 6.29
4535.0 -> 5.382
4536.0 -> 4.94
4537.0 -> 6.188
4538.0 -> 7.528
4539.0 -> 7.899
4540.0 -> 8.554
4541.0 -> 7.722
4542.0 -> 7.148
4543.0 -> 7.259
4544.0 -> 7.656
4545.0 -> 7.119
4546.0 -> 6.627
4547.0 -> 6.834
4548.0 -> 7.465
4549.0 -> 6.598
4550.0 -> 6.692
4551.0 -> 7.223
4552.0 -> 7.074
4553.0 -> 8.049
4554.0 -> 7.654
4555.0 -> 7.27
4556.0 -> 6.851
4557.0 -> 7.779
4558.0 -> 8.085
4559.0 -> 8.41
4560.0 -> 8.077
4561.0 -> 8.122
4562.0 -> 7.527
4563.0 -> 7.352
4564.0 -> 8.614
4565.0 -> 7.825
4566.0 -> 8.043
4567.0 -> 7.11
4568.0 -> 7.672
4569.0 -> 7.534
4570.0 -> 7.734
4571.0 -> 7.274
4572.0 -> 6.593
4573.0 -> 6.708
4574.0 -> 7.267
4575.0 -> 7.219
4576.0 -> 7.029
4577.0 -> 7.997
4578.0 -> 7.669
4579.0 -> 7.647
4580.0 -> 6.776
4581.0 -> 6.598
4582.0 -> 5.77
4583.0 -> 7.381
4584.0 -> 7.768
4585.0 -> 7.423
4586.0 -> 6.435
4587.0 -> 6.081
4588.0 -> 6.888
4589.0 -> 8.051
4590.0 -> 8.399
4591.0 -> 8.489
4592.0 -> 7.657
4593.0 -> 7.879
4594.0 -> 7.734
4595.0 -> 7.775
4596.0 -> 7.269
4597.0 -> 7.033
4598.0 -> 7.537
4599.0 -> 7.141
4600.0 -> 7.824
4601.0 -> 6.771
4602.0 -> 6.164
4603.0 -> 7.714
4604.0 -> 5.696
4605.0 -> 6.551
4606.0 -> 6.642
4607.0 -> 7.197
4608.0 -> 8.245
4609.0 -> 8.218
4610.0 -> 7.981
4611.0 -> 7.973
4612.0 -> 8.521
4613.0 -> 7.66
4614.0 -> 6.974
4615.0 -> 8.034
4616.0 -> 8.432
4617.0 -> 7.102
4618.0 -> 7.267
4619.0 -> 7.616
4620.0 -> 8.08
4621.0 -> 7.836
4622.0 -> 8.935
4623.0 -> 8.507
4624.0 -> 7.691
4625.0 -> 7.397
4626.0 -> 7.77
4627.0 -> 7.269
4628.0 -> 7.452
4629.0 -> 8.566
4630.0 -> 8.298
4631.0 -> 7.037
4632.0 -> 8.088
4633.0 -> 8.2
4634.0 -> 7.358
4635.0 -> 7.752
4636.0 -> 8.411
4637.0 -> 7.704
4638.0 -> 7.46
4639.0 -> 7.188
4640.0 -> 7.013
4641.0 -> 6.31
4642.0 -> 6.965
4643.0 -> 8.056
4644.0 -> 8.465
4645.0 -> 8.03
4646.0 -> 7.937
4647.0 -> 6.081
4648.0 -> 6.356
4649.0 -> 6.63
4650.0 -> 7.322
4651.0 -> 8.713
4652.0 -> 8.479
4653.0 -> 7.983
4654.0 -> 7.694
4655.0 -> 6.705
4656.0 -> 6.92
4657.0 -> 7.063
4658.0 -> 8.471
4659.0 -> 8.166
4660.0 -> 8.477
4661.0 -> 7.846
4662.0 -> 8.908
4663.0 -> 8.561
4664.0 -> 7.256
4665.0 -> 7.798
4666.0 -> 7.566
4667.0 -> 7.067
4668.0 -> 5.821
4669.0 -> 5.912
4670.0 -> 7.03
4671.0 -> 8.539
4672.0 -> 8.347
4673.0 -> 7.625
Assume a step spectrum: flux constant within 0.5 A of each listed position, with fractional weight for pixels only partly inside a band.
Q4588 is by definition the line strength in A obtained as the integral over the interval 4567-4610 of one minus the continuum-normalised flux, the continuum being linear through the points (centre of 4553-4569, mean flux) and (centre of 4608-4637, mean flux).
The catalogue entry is 2.9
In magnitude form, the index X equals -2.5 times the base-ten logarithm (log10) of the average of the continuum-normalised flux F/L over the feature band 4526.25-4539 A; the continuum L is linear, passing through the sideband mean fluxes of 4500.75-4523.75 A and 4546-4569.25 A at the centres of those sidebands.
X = 0.24 mag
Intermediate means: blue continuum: 7.67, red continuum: 7.54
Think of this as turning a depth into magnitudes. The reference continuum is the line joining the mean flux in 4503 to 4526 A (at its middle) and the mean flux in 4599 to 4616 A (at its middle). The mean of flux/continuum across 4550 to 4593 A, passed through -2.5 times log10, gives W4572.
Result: 0.010 mag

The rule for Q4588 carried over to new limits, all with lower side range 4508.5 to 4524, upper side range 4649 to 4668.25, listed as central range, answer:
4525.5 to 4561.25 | 3.6 A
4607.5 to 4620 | -0.2 A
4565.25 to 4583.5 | 1.2 A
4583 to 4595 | 0.3 A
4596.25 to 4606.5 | 1.1 A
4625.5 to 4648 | 0.4 A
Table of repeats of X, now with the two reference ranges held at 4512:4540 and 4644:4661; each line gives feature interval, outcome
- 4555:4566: -0.10 mag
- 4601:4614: 0.01 mag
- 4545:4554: 0.00 mag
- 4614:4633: -0.05 mag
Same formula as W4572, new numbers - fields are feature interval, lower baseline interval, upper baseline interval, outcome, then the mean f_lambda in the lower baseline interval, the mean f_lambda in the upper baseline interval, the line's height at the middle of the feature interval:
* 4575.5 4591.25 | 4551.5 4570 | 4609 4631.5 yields 0.07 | 7.73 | 7.84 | 7.77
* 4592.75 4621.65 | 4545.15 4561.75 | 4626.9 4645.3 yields 0.01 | 7.42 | 7.67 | 7.58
